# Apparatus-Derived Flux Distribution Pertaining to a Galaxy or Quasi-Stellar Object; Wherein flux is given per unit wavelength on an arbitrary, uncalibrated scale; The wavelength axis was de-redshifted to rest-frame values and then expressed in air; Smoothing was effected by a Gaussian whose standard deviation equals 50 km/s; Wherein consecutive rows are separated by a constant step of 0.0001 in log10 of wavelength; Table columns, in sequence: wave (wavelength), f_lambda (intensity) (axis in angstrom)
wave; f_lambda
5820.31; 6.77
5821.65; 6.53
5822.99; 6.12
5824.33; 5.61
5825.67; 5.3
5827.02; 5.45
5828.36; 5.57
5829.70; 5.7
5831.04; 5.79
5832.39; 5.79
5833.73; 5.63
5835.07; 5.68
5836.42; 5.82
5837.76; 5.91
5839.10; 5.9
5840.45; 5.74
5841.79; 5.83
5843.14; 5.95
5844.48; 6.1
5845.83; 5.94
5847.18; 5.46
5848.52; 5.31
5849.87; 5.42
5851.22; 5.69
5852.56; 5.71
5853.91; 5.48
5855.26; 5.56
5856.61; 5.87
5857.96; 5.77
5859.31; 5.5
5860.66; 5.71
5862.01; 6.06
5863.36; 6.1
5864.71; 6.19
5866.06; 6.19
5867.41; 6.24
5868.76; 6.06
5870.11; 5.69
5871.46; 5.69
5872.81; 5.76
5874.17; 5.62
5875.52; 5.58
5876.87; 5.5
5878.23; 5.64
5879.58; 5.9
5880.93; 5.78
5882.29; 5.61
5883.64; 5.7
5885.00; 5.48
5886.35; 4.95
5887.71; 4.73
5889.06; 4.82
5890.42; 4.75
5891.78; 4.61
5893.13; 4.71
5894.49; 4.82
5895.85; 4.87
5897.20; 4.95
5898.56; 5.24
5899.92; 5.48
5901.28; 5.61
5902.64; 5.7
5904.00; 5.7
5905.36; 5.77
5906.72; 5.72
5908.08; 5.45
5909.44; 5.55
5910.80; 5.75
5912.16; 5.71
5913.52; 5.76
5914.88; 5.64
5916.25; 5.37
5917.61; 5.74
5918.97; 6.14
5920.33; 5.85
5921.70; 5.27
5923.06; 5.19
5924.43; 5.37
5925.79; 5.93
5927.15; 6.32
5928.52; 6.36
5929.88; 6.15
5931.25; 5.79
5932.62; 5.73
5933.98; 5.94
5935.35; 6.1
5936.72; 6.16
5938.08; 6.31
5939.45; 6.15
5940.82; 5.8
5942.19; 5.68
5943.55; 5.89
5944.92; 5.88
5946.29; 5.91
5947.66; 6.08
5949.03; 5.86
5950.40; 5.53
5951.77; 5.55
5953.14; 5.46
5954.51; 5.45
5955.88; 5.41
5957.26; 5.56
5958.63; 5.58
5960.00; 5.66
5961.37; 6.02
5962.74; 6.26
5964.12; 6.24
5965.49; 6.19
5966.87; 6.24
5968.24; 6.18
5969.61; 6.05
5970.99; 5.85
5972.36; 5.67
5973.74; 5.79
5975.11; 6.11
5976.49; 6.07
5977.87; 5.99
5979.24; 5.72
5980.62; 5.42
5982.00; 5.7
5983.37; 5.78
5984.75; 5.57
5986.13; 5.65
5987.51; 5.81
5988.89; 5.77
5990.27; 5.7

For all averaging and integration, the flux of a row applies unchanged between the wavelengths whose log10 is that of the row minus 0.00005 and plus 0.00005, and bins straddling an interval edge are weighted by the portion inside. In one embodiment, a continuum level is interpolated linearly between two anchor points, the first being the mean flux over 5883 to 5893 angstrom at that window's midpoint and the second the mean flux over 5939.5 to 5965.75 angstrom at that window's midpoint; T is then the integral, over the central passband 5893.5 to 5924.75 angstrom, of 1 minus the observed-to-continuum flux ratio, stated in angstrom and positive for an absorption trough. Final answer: -1.5 angstrom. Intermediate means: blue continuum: 4.99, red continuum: 5.79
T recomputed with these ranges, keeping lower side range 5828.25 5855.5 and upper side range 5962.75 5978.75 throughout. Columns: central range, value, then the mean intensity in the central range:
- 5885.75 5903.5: 2.5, 5.02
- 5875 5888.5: 0.8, 5.48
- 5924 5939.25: -0.2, 6.03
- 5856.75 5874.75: -0.4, 5.89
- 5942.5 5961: 1.0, 5.69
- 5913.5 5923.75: 0.5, 5.61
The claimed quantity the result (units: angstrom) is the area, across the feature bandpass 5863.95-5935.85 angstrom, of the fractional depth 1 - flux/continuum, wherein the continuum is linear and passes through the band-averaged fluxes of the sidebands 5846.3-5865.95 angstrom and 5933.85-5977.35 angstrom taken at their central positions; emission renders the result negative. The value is 2.6 angstrom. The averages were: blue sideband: 5.72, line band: 5.59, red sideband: 5.89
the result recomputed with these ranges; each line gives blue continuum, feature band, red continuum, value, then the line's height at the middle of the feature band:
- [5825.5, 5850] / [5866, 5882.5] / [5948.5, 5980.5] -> -0.1 angstrom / 5.75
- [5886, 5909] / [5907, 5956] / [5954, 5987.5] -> -2.7 angstrom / 5.48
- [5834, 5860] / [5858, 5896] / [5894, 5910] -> 0.2 angstrom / 5.55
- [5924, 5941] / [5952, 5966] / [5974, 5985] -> 0.3 angstrom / 5.9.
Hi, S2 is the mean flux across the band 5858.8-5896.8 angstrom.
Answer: 5.51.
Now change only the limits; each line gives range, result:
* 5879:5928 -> 5.45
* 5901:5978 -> 5.83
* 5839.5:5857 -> 5.7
